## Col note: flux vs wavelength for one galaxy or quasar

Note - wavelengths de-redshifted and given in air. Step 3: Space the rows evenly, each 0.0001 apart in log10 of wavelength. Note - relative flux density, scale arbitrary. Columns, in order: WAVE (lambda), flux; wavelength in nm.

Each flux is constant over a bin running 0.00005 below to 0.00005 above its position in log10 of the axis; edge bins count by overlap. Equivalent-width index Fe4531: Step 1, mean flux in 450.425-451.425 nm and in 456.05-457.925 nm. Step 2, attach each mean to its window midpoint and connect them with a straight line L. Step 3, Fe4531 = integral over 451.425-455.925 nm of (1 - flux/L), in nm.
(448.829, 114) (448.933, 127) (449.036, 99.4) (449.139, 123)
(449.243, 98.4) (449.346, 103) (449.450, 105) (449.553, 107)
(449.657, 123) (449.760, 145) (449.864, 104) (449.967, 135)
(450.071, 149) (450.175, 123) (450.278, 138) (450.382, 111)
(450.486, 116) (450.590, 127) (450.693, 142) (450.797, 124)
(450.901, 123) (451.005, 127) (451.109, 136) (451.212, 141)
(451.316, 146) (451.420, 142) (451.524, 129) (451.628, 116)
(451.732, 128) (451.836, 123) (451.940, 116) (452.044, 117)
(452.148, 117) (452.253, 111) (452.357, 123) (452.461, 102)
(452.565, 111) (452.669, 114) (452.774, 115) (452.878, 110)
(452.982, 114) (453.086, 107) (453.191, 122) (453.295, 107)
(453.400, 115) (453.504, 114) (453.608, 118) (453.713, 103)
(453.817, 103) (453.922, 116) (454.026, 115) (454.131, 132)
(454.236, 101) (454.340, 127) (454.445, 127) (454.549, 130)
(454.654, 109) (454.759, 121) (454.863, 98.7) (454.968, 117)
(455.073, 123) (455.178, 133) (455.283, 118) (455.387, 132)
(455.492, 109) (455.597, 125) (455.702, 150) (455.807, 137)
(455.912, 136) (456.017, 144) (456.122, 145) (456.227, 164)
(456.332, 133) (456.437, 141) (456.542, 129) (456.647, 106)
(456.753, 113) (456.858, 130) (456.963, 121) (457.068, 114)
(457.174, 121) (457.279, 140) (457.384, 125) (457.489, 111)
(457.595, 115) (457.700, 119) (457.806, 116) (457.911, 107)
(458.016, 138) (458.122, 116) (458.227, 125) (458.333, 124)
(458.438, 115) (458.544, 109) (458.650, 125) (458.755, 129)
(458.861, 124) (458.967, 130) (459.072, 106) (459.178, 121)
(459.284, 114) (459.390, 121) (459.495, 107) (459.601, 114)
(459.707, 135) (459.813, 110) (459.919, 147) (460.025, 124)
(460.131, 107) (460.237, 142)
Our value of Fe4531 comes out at 0.36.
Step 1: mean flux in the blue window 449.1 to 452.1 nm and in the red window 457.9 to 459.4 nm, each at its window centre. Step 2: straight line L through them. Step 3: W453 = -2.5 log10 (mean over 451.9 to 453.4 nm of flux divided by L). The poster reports 0.096 mag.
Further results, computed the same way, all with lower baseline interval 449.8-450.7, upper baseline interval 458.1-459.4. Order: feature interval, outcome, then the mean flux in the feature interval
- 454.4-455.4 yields 0.023 mag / 120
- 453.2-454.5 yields 0.079 mag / 115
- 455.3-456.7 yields -0.103 mag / 134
